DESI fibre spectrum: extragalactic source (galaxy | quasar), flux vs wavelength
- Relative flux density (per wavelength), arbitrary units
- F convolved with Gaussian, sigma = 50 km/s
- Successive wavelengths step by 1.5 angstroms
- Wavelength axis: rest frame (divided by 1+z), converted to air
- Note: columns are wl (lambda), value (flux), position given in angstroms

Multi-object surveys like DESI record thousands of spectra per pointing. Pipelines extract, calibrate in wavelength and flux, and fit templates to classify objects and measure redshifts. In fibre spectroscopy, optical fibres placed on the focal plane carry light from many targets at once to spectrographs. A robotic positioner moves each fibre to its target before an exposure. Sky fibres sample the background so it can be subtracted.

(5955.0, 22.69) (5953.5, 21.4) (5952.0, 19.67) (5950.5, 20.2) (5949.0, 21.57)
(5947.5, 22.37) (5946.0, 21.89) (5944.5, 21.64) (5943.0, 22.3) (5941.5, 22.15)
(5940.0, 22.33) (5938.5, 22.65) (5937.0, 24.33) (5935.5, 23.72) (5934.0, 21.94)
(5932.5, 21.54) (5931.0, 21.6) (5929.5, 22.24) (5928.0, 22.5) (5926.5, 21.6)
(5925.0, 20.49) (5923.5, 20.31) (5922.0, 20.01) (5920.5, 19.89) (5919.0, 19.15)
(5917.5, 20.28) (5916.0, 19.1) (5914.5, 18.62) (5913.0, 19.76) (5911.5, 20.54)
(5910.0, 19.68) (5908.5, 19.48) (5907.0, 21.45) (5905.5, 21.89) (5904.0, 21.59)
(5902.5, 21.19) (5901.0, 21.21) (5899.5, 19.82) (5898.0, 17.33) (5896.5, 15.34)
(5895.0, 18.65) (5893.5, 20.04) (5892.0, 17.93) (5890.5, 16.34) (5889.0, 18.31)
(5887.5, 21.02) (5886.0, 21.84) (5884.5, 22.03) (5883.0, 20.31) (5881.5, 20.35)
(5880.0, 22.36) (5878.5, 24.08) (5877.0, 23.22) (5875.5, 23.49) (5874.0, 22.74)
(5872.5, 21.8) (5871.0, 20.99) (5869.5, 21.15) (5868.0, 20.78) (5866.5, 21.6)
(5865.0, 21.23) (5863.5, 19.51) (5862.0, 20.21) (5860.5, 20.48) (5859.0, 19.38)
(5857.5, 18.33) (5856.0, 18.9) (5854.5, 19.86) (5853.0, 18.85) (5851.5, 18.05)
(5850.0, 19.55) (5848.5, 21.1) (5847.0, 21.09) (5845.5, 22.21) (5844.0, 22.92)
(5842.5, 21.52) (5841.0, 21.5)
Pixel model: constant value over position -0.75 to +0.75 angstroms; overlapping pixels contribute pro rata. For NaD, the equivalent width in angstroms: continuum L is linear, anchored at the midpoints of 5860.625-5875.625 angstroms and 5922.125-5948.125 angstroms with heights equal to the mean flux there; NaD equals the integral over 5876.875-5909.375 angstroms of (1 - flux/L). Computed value 2.0 angstroms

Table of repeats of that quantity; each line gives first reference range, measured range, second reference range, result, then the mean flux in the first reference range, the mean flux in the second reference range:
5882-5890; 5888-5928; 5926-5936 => 3.1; 20.6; 22.1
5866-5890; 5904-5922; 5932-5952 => 1.5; 21.6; 22.1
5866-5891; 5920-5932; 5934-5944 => 0.7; 21.4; 22.8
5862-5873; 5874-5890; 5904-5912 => -0.6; 20.9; 20.7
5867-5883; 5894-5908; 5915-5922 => 0.5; 22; 19.6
